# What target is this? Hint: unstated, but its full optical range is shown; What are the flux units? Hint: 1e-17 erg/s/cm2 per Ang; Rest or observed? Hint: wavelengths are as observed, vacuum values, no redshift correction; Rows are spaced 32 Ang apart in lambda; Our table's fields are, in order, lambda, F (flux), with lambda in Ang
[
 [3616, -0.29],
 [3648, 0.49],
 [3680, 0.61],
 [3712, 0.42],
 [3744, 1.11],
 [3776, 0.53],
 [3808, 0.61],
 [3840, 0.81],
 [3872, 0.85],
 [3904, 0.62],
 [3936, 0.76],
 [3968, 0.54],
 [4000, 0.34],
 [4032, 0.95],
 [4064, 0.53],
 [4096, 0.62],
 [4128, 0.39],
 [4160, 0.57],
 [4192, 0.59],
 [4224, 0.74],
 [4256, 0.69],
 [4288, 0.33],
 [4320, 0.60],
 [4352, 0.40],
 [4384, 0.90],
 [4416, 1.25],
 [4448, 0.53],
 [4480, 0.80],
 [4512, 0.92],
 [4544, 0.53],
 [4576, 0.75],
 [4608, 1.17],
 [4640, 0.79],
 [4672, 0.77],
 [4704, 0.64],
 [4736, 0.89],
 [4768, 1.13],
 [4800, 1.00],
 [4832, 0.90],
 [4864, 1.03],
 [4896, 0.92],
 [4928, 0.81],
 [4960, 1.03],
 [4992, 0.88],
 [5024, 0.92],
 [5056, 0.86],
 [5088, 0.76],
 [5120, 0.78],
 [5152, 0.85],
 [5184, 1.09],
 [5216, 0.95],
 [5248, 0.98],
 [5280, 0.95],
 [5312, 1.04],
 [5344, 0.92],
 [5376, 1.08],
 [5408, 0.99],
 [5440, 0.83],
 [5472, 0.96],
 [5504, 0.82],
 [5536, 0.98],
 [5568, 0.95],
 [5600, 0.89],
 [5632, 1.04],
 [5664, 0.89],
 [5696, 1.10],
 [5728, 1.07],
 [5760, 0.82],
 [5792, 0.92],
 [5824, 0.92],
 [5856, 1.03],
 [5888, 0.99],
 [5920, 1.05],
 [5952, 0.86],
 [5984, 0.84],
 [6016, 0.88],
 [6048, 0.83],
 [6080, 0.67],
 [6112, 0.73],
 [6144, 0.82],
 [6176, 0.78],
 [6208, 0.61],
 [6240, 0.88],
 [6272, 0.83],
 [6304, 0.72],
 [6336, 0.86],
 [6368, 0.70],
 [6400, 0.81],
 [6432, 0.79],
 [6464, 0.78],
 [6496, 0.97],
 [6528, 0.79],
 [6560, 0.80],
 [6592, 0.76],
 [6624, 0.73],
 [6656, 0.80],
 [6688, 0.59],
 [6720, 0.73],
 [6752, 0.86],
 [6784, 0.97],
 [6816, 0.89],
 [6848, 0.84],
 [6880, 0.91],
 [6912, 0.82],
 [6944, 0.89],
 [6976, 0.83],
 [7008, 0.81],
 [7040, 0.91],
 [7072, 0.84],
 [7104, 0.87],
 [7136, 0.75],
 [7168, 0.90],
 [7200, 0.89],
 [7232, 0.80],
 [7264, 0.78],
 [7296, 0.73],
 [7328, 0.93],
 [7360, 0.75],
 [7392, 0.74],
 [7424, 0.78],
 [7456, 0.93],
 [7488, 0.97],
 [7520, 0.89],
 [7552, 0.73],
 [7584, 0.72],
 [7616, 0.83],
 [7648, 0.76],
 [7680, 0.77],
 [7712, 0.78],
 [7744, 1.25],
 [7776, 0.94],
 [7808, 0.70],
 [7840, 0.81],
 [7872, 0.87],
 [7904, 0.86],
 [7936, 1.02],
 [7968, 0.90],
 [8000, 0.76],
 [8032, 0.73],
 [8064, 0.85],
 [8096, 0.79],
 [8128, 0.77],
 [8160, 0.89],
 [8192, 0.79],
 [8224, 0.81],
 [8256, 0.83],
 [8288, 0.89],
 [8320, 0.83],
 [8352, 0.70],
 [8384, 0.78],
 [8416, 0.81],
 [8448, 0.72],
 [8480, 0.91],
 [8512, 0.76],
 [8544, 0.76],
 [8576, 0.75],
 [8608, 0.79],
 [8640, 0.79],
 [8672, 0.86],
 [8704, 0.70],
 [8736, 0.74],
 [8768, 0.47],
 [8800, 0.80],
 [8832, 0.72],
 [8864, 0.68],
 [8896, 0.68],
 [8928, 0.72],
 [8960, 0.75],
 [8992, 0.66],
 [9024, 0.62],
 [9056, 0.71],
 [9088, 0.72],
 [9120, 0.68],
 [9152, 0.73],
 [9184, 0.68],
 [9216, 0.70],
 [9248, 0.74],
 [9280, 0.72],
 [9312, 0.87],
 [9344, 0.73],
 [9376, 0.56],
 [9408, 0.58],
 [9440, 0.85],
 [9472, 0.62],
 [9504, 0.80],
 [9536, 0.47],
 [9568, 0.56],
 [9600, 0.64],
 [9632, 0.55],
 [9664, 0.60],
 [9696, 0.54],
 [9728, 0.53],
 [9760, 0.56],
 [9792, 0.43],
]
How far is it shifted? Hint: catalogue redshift 0.181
